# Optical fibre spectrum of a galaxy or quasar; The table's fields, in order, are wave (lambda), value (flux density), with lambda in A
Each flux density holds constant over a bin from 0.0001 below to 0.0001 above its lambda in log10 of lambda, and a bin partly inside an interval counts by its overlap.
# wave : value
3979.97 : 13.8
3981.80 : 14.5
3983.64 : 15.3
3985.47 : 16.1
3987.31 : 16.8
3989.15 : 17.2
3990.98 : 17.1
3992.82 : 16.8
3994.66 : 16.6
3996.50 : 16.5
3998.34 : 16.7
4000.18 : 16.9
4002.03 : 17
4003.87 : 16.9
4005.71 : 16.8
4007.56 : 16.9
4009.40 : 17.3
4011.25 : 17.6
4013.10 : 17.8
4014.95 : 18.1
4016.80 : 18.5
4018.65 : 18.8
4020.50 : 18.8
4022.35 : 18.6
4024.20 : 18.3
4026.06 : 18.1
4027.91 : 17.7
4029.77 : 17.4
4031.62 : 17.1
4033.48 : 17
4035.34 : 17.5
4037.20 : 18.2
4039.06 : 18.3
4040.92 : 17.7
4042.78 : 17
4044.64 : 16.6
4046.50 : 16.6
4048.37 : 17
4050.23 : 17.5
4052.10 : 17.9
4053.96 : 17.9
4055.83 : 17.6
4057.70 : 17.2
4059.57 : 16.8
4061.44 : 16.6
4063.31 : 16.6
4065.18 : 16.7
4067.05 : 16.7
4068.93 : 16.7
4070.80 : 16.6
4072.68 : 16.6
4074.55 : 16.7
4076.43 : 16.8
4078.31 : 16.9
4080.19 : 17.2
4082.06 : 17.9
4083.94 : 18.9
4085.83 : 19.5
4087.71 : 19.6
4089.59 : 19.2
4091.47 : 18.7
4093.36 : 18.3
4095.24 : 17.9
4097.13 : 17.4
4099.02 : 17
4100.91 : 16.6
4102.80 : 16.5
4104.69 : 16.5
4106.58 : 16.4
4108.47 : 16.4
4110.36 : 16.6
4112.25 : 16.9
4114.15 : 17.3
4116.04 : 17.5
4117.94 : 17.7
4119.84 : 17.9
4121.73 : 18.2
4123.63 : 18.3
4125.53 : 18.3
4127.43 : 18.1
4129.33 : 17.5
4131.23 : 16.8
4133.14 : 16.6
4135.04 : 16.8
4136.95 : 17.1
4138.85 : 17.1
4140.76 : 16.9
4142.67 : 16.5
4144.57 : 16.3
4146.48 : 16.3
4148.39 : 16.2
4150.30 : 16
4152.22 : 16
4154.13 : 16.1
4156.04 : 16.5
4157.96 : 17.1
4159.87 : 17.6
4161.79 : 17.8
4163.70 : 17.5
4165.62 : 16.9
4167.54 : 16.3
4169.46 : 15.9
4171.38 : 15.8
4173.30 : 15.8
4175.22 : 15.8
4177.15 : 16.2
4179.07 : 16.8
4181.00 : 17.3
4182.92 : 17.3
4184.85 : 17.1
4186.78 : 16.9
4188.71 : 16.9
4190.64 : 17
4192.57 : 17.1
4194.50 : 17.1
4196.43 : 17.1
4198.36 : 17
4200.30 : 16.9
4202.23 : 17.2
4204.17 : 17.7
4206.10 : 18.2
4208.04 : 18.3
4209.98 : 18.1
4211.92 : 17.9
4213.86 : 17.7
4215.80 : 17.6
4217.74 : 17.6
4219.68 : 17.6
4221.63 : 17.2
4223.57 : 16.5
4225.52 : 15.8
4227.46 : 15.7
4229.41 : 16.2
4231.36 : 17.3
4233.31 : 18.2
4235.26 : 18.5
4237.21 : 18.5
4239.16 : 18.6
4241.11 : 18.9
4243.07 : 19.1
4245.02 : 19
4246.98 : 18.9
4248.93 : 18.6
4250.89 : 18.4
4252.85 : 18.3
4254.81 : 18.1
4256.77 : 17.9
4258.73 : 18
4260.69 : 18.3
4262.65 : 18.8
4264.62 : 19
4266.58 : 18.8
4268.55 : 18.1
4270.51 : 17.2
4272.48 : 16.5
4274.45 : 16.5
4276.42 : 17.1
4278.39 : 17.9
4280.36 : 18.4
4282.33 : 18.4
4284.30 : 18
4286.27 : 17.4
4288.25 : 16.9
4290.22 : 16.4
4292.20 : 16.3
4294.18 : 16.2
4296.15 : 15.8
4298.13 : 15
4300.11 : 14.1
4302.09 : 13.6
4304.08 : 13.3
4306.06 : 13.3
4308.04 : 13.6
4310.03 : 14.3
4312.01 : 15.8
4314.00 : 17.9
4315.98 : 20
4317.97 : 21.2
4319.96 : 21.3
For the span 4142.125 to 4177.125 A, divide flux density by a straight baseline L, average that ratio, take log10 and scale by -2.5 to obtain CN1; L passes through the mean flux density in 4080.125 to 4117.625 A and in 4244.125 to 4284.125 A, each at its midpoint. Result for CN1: 0.085 mag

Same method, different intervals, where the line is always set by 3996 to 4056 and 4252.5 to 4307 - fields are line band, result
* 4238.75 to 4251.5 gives -0.11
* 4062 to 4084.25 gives 0.03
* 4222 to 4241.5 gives -0.02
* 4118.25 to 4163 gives 0.01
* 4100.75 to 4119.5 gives 0.03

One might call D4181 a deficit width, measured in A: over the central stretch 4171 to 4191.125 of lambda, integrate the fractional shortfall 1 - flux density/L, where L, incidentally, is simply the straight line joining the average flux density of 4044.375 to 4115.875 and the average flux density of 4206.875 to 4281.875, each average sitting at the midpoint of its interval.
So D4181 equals 1.1 A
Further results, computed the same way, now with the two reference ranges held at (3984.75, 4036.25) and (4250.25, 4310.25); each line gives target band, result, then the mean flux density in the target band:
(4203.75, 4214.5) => -0.67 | 18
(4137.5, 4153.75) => 0.64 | 16.4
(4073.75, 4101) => -1.16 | 18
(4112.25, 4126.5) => -0.56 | 17.8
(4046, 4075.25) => 0.50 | 17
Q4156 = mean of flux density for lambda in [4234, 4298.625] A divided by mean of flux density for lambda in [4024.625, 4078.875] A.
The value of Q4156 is 1.04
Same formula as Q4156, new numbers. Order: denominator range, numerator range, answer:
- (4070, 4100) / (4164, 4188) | 0.93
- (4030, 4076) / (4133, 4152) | 0.97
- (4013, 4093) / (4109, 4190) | 0.96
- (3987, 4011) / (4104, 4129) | 1.03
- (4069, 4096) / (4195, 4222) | 0.98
